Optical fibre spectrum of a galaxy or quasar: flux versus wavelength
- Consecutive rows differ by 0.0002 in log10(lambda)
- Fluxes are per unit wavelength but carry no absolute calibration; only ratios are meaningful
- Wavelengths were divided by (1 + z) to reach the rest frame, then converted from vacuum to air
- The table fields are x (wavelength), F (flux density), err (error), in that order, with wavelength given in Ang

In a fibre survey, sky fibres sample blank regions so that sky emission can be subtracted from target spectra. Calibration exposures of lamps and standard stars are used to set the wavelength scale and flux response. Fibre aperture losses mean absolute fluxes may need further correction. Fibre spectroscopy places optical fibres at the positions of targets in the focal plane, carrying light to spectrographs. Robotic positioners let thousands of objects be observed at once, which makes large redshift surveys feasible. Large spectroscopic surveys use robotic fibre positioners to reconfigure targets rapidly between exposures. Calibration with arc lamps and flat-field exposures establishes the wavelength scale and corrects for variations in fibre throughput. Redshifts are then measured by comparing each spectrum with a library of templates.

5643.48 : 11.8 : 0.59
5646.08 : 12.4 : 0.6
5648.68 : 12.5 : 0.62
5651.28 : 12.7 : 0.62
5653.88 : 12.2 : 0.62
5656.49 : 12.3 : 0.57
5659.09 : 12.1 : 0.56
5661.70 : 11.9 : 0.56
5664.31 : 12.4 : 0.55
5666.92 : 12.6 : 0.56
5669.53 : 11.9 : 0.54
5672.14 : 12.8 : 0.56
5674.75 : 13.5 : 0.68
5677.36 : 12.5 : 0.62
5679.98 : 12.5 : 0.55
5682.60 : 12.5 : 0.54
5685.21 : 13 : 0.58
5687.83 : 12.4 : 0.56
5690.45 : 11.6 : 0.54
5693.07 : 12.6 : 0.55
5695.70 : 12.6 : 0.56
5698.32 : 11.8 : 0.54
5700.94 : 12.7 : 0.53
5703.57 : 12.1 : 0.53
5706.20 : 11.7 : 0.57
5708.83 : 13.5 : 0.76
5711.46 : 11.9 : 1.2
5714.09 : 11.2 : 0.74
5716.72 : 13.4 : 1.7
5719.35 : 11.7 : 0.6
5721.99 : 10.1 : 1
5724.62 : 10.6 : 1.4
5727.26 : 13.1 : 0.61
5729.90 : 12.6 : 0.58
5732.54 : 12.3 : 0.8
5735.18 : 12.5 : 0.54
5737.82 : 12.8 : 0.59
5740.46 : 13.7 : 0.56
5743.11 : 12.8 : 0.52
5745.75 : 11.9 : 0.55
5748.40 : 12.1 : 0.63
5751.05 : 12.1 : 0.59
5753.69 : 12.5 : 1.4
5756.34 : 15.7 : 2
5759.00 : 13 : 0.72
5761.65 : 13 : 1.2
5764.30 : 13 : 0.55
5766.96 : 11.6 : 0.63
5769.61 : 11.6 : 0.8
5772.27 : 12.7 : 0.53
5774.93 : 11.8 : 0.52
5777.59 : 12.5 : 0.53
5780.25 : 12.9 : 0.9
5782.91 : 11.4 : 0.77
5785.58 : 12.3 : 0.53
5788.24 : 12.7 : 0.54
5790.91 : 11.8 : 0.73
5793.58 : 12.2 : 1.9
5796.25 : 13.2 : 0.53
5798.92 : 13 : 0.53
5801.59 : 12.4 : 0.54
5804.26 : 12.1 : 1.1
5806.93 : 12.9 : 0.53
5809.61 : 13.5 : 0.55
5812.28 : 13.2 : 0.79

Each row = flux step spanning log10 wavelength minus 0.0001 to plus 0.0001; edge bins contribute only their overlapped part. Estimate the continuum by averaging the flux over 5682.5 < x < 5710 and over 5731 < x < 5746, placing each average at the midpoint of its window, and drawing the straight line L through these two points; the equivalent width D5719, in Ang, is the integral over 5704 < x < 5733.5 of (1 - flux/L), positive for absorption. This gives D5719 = 1.3 Ang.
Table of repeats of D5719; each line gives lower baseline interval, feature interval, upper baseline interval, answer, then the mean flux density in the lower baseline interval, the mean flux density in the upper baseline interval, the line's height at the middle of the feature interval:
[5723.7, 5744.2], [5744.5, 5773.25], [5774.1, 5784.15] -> -0.7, 12.6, 12.2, 12.4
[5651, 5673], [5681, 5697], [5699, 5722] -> -0.3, 12.3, 12.1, 12.2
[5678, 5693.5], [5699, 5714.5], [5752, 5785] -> 0.3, 12.4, 12.6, 12.5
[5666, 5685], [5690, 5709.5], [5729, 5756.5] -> 0.5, 12.6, 12.7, 12.7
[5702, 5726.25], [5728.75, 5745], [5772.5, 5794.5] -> -1.1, 11.8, 12.2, 12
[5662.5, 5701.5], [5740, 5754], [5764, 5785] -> -0.2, 12.5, 12.1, 12.2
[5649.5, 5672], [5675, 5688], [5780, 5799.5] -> -0.4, 12.3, 12.4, 12.3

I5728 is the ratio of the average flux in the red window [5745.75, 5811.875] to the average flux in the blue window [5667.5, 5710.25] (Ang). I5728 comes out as 1.01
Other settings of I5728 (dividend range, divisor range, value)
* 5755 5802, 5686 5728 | 1.05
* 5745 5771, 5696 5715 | 1.04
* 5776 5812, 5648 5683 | 1.01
